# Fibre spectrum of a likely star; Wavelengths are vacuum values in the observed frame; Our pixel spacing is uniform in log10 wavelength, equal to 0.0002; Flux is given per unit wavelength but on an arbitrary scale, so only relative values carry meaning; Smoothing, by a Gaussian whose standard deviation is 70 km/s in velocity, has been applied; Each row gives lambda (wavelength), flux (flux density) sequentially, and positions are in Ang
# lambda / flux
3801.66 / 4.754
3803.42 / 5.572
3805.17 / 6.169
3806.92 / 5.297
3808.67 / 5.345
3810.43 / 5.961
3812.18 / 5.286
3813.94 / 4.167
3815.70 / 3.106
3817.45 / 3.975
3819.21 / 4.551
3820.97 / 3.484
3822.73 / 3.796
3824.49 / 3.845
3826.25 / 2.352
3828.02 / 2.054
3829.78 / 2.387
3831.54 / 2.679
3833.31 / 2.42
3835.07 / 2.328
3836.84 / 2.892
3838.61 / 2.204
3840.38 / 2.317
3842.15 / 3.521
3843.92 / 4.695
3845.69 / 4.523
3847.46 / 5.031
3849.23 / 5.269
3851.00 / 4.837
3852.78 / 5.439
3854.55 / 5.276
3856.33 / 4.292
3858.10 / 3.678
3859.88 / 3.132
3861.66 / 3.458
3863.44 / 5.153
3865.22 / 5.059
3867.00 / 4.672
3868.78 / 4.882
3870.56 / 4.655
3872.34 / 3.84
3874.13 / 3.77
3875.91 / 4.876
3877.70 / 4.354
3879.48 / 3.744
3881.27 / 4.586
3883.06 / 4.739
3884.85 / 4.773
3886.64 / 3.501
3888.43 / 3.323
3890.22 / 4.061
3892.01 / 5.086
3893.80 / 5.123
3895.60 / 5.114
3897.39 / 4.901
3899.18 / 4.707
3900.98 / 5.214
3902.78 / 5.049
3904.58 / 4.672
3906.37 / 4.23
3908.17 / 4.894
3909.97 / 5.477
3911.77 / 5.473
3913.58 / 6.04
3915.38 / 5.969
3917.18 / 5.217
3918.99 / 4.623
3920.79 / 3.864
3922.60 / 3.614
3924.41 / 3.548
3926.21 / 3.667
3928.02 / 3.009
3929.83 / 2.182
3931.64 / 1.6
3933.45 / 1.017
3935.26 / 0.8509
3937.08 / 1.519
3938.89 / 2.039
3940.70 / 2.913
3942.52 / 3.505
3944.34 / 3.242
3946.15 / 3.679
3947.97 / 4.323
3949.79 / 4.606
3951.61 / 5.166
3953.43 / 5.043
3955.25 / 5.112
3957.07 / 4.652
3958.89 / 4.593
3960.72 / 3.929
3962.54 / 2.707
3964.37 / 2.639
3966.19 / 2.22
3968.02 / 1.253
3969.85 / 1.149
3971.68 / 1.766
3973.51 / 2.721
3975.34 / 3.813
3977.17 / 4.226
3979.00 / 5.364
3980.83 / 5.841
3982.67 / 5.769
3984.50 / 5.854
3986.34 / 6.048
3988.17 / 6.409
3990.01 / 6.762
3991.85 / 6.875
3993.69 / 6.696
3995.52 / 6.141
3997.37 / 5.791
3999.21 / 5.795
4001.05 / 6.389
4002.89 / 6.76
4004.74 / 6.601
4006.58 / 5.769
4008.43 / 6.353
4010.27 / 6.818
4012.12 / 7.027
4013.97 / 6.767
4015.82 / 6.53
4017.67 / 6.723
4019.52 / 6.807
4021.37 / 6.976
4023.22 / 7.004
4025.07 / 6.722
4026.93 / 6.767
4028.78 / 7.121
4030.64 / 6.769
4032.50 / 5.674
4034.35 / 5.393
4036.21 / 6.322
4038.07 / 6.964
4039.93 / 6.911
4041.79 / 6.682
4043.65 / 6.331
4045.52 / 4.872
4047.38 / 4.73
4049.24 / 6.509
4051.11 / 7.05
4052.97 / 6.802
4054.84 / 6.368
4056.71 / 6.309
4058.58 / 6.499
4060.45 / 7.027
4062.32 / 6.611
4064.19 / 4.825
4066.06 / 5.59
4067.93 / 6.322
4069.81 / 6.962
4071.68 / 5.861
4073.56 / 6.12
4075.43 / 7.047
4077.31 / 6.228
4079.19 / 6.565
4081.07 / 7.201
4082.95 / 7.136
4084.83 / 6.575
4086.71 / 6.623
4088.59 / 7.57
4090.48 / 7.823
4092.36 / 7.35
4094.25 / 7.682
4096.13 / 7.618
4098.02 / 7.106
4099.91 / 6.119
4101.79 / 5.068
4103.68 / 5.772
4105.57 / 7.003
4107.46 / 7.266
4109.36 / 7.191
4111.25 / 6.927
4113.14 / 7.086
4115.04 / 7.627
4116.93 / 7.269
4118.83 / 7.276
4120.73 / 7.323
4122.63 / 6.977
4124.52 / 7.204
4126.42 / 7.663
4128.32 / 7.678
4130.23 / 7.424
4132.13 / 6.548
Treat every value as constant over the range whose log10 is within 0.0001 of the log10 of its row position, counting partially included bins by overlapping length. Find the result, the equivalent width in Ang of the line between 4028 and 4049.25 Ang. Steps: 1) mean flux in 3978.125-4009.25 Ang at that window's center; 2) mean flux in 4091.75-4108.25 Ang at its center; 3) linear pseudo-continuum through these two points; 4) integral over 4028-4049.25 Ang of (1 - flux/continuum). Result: 0.86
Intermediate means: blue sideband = 6.19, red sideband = 6.76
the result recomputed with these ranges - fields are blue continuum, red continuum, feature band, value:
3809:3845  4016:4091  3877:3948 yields 8.6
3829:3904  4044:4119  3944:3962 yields 2.6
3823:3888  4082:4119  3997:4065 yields -3.5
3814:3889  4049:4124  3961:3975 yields 8.1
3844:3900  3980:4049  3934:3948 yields 7.3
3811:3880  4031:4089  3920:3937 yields 8.1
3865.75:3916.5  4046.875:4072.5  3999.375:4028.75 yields -4.0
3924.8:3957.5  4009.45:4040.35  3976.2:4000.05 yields -3.8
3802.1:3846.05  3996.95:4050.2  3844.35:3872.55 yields -2.4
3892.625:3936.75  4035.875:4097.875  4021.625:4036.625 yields -1.3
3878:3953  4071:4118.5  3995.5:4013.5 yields -3.0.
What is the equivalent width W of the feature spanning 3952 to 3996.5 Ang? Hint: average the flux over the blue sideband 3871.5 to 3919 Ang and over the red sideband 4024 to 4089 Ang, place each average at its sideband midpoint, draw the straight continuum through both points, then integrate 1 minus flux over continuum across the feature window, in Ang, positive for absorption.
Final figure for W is 8.7 Ang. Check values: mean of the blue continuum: 4.72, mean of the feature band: 4.5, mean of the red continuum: 6.42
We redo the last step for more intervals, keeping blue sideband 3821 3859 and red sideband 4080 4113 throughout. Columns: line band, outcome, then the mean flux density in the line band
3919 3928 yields 1.9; 3.7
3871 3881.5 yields -0.3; 4.19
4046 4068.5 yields 0.8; 6.19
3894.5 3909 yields -1.4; 4.85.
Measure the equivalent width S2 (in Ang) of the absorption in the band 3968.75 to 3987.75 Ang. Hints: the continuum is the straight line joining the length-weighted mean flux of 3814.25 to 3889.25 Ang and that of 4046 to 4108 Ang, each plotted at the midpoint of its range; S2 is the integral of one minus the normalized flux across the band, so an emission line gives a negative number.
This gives 4.0 Ang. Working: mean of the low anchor 3.9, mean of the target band 4.29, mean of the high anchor 6.57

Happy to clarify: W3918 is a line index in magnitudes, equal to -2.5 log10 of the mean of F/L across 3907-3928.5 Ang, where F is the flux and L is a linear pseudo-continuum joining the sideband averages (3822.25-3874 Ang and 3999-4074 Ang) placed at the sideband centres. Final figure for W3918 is 0.03 mag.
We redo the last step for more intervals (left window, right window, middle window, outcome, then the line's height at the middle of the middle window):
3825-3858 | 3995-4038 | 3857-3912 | -0.05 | 4.3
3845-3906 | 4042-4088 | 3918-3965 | 0.47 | 5.18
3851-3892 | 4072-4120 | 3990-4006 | -0.11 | 5.8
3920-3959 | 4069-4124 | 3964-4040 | -0.18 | 4.75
